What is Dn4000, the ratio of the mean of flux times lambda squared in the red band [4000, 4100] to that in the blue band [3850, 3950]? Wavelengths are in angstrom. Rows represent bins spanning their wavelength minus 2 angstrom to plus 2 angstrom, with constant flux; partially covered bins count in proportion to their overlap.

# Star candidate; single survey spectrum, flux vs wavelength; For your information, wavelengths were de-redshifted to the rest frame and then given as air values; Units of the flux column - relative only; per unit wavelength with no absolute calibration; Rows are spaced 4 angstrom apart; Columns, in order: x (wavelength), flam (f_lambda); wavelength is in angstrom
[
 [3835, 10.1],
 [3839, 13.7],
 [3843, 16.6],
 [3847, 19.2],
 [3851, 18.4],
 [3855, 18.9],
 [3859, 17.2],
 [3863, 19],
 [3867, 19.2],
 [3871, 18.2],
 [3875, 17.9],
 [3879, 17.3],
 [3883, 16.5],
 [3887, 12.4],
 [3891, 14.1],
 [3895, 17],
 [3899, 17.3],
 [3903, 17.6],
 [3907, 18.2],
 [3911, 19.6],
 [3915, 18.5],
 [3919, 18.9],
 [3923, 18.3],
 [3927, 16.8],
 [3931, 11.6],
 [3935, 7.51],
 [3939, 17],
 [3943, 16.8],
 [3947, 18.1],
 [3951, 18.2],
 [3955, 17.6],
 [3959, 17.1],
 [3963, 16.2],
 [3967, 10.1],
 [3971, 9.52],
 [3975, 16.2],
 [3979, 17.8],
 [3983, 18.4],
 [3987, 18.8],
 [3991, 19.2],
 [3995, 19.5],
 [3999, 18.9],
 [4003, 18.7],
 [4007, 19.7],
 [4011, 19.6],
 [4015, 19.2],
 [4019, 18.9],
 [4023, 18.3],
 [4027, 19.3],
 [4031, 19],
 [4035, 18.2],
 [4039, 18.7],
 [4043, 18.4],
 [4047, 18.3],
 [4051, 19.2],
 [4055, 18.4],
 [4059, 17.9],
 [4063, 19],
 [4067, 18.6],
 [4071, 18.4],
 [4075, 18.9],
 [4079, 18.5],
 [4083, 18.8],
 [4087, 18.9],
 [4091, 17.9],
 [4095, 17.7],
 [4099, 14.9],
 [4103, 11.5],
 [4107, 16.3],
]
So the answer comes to 1.2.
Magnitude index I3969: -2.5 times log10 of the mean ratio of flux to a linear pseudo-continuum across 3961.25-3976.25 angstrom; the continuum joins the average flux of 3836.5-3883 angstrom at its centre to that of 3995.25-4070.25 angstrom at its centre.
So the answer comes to 0.393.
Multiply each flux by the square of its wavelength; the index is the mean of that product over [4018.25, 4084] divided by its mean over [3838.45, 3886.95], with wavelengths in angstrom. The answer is 1.17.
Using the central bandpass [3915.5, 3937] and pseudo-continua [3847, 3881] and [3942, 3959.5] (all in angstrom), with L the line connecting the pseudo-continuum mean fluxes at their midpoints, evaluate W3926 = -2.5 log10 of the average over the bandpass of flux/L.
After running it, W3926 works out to 0.196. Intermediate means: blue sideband 18.3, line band 14.9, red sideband 17.6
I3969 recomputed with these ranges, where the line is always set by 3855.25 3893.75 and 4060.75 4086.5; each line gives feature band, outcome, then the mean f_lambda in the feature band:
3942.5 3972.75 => 0.147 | 15.4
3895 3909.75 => -0.031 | 17.7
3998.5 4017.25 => -0.065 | 19.2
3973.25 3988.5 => 0.006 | 17.8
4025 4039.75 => -0.027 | 18.8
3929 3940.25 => 0.436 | 11.7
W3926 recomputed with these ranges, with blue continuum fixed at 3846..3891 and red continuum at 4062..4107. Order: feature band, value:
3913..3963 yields 0.071 mag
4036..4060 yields -0.062 mag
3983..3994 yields -0.088 mag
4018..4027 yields -0.075 mag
